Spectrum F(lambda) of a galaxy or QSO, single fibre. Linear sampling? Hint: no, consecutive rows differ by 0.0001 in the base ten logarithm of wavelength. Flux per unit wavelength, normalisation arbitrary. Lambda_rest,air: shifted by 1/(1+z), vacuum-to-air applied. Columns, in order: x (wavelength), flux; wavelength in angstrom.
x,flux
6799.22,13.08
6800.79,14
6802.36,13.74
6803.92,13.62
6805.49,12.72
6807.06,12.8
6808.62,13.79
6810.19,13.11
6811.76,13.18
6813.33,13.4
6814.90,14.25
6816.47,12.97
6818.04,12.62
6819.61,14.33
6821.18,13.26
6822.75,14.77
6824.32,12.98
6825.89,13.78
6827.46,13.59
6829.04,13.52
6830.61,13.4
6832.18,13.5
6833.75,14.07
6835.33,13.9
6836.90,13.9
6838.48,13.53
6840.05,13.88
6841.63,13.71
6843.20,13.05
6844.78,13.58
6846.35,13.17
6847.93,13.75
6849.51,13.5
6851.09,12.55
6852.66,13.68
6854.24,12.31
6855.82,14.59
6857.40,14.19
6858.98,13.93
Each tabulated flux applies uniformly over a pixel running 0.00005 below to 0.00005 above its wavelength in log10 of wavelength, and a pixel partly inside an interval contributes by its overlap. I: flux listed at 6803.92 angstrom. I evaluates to 13.62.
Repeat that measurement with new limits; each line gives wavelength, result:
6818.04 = 12.62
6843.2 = 13.05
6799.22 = 13.08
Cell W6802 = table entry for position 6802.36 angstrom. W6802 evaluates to 13.74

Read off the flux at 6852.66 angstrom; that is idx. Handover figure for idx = 13.68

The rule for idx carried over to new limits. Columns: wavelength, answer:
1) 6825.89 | 13.78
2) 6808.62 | 13.79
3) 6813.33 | 13.4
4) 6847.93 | 13.75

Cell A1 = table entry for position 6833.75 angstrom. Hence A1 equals 14.07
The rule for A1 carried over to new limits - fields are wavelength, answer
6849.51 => 13.5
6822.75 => 14.77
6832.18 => 13.5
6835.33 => 13.9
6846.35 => 13.17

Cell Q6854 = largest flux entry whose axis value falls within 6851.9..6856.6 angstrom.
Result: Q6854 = 14.59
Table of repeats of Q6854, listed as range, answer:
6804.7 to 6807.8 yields 12.8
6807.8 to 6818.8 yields 14.25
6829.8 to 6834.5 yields 14.07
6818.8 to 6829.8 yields 14.77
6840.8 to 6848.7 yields 13.75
